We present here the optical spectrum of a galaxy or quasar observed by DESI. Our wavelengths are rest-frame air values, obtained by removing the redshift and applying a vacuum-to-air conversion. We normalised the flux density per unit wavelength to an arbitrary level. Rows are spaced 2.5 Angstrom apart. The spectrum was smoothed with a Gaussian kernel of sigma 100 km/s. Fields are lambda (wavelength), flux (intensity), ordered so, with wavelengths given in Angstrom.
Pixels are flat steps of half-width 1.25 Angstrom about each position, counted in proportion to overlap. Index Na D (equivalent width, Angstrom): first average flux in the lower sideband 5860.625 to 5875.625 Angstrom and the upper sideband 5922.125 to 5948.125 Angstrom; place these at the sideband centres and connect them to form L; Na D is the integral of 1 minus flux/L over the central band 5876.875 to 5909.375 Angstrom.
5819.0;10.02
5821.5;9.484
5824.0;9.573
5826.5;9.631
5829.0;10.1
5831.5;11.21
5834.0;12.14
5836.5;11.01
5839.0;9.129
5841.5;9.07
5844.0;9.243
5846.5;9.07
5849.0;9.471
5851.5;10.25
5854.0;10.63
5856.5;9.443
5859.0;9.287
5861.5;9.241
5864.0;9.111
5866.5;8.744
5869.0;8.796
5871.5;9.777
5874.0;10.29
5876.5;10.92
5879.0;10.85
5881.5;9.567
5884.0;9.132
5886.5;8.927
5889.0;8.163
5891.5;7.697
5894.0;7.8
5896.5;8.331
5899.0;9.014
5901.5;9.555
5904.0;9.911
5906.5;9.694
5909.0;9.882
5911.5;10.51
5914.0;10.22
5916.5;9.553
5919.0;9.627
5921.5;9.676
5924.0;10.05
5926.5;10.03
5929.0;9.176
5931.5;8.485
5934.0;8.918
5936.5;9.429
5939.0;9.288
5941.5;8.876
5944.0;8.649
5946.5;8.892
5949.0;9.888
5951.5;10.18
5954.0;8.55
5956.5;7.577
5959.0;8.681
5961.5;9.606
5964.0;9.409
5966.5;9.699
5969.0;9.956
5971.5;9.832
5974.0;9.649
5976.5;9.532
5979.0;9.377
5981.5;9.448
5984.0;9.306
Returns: 0.6 Angstrom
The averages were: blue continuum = 9.37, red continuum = 9.2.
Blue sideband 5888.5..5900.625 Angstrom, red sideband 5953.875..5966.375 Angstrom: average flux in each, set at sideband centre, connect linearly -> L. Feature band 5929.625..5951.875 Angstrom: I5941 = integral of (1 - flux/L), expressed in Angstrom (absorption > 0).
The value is -1.2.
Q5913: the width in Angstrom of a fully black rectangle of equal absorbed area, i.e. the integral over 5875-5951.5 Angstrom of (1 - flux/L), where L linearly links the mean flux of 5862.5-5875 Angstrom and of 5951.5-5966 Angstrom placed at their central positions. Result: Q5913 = -2.0 Angstrom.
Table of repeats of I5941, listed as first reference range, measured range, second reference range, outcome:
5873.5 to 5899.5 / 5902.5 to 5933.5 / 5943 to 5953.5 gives -1.6 Angstrom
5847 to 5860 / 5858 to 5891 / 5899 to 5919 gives 1.3 Angstrom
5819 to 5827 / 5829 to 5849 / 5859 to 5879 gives -1.0 Angstrom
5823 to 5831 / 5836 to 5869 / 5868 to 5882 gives 1.8 Angstrom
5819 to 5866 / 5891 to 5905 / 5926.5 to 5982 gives 1.2 Angstrom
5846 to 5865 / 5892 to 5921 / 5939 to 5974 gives 0.0 Angstrom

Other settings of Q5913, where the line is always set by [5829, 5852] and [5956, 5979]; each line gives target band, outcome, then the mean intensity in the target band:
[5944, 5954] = 0.1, 9.39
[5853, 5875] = 1.1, 9.46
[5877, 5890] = 0.5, 9.44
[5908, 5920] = -0.4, 9.97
